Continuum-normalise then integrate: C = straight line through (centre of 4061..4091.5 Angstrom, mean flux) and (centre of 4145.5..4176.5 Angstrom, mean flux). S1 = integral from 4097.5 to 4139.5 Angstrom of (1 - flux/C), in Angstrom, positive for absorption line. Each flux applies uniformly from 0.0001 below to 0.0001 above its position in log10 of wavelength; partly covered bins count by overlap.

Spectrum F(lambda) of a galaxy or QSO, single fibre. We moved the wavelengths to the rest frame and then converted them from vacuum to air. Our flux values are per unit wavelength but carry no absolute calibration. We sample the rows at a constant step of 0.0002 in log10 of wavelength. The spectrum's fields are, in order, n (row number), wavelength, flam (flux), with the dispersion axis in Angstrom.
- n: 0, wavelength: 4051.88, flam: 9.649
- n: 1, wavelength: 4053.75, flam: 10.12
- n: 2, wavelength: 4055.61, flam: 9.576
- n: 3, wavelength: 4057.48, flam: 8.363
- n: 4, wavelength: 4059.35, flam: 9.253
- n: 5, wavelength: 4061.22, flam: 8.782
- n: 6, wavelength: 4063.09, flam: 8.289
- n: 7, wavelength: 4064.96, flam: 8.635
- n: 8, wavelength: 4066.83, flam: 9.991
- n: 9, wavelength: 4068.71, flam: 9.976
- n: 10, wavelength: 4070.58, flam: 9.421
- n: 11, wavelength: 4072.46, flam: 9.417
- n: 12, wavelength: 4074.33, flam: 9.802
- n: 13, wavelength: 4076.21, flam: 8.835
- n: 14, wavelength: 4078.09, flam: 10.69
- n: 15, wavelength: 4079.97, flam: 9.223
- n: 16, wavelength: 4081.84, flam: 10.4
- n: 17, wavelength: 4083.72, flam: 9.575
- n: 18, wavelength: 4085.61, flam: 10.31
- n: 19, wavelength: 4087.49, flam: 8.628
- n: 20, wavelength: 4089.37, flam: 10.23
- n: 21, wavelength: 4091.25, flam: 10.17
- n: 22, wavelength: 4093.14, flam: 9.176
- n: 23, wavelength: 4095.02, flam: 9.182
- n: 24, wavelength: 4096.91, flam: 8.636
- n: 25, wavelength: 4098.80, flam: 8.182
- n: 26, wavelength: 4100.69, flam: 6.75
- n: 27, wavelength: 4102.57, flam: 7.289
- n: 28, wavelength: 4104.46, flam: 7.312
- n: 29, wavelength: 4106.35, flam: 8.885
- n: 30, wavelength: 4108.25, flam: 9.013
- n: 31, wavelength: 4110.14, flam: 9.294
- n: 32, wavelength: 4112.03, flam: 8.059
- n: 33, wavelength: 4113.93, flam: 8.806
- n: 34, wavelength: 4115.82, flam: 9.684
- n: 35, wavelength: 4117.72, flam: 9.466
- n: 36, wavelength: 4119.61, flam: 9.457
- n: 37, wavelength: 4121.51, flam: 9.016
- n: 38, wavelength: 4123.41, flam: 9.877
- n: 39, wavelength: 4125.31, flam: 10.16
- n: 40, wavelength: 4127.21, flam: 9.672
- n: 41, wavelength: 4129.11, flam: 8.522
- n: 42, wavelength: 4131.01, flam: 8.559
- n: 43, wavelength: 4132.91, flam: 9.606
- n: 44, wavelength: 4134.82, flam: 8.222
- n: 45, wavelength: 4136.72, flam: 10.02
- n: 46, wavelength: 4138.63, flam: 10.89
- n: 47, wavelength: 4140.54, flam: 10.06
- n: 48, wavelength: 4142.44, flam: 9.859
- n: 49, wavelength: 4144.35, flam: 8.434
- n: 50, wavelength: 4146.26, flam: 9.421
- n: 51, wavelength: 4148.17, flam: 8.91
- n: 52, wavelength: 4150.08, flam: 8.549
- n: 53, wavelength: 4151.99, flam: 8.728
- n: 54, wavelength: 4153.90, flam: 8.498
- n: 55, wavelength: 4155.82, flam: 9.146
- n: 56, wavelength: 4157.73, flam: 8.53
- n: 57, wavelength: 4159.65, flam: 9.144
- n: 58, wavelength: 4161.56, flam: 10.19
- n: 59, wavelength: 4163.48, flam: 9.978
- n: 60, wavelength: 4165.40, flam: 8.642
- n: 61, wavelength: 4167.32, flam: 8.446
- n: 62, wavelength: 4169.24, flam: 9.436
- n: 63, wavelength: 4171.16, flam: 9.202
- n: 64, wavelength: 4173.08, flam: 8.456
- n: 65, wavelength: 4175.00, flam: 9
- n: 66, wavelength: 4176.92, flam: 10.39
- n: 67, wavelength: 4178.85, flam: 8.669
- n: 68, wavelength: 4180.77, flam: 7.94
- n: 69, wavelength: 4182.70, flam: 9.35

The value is 1.6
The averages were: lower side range 9.56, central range 8.94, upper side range 9.04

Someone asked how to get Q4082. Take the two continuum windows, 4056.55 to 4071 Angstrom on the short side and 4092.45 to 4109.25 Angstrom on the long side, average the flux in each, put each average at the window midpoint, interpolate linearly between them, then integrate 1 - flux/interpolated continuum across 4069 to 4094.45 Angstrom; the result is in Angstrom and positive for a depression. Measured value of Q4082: -2.9 Angstrom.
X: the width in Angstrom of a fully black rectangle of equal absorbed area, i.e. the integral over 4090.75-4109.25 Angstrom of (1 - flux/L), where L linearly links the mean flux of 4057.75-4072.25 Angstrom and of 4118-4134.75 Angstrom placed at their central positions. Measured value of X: 1.6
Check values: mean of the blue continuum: 9.16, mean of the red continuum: 9.3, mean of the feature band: 8.42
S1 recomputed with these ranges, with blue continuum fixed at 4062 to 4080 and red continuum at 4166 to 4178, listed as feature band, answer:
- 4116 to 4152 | -0.4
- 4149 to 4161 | 0.5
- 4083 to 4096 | -0.3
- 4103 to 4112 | 0.8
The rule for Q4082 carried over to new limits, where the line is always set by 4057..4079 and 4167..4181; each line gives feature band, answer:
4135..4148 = -0.75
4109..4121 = 0.07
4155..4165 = -0.33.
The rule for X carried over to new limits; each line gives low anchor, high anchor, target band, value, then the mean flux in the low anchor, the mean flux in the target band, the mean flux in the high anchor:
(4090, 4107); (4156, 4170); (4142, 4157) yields 0.2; 8.42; 8.9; 9.19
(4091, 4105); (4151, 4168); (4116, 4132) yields -1.4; 8.28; 9.36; 9.04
